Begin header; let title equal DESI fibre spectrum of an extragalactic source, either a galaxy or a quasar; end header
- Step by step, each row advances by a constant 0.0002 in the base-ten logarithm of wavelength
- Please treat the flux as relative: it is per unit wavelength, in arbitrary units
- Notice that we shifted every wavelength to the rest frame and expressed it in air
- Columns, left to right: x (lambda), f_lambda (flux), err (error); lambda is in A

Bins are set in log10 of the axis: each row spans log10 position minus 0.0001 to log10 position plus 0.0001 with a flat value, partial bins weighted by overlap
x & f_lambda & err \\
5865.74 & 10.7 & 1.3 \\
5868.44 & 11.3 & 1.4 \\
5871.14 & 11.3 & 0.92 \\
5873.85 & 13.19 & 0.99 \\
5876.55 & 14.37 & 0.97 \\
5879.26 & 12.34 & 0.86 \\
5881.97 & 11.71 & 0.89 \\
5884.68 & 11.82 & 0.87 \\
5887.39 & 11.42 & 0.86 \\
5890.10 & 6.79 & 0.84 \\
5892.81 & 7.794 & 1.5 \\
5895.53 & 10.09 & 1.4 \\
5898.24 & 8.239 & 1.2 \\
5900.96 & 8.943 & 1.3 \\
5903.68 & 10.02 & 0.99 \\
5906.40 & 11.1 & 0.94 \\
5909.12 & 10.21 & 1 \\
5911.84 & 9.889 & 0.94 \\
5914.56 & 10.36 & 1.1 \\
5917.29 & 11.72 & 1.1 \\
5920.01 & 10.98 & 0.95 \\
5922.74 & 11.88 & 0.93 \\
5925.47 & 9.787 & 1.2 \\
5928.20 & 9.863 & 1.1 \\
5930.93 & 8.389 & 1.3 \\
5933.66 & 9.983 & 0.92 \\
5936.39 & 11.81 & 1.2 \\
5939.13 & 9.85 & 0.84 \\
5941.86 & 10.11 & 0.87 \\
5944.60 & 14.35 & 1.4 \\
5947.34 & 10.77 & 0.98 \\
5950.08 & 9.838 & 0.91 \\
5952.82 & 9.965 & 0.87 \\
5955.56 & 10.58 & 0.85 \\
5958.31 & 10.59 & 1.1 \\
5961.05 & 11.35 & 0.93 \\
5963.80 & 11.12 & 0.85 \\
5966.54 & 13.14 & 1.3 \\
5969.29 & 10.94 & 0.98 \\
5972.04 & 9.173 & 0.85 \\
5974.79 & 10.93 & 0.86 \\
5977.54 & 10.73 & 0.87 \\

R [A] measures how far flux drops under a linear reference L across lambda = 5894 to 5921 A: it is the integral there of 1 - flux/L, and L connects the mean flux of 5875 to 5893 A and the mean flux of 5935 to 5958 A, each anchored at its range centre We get 2.2 A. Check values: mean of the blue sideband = 11.1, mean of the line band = 10.1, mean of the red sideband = 10.9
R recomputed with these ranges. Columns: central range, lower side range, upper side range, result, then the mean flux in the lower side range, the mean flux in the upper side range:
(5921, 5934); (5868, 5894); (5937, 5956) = 1.1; 11.2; 10.8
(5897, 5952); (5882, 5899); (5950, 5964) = -1.6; 9.58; 10.6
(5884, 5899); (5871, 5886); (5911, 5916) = 3.1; 12.5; 10.2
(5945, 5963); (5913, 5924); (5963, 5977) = 0.6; 11.2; 11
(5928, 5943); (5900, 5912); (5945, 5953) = 0.7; 10.1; 10.7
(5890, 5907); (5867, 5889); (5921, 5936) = 3.3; 12.1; 10.1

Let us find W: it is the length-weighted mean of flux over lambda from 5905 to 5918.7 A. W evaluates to 10.7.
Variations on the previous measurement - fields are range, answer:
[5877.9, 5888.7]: 11.8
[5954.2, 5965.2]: 10.9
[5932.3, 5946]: 11.2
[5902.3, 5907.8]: 10.5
